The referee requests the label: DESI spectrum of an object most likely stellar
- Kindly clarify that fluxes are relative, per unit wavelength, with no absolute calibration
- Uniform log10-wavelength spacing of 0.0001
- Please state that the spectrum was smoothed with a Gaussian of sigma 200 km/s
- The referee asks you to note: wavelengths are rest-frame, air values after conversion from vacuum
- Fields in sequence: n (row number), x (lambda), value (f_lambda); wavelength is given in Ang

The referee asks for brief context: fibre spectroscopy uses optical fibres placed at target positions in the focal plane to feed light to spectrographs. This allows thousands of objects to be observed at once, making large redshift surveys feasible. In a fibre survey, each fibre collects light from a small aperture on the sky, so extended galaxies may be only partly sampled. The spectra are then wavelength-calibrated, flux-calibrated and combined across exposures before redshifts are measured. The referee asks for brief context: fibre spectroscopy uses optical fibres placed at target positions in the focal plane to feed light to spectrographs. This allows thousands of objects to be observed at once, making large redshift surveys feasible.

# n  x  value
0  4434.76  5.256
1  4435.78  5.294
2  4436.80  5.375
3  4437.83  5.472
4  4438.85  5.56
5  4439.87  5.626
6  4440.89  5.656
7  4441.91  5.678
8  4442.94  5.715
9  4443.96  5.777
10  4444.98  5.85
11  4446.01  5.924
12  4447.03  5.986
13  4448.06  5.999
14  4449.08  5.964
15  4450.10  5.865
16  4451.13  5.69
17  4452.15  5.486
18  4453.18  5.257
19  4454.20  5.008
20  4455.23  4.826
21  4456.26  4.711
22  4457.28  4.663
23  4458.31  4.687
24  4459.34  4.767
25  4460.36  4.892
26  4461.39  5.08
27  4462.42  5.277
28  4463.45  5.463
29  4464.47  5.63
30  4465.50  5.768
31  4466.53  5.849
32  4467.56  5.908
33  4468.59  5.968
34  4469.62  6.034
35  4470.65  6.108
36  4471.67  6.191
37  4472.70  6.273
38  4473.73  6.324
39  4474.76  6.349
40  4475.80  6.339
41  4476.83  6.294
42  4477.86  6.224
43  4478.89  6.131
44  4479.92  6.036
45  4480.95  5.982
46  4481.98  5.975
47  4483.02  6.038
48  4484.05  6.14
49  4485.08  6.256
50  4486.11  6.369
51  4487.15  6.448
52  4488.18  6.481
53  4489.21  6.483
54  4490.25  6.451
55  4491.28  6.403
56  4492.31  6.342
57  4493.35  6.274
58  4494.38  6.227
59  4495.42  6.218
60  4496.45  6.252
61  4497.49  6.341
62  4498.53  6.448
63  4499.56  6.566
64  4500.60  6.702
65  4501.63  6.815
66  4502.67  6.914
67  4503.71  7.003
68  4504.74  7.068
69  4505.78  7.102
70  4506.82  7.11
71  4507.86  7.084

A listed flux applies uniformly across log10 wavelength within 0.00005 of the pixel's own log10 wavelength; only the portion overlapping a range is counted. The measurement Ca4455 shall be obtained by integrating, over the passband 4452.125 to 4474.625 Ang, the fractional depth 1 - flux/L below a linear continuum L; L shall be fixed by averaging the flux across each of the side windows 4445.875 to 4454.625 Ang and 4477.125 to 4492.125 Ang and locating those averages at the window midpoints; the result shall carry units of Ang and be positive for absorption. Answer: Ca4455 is 1.6 Ang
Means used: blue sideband 5.69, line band 5.48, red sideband 6.25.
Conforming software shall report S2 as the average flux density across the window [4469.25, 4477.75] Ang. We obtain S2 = 6.24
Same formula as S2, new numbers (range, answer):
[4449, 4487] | 5.73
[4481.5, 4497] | 6.29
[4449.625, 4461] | 5.07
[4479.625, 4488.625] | 6.19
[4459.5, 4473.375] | 5.71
